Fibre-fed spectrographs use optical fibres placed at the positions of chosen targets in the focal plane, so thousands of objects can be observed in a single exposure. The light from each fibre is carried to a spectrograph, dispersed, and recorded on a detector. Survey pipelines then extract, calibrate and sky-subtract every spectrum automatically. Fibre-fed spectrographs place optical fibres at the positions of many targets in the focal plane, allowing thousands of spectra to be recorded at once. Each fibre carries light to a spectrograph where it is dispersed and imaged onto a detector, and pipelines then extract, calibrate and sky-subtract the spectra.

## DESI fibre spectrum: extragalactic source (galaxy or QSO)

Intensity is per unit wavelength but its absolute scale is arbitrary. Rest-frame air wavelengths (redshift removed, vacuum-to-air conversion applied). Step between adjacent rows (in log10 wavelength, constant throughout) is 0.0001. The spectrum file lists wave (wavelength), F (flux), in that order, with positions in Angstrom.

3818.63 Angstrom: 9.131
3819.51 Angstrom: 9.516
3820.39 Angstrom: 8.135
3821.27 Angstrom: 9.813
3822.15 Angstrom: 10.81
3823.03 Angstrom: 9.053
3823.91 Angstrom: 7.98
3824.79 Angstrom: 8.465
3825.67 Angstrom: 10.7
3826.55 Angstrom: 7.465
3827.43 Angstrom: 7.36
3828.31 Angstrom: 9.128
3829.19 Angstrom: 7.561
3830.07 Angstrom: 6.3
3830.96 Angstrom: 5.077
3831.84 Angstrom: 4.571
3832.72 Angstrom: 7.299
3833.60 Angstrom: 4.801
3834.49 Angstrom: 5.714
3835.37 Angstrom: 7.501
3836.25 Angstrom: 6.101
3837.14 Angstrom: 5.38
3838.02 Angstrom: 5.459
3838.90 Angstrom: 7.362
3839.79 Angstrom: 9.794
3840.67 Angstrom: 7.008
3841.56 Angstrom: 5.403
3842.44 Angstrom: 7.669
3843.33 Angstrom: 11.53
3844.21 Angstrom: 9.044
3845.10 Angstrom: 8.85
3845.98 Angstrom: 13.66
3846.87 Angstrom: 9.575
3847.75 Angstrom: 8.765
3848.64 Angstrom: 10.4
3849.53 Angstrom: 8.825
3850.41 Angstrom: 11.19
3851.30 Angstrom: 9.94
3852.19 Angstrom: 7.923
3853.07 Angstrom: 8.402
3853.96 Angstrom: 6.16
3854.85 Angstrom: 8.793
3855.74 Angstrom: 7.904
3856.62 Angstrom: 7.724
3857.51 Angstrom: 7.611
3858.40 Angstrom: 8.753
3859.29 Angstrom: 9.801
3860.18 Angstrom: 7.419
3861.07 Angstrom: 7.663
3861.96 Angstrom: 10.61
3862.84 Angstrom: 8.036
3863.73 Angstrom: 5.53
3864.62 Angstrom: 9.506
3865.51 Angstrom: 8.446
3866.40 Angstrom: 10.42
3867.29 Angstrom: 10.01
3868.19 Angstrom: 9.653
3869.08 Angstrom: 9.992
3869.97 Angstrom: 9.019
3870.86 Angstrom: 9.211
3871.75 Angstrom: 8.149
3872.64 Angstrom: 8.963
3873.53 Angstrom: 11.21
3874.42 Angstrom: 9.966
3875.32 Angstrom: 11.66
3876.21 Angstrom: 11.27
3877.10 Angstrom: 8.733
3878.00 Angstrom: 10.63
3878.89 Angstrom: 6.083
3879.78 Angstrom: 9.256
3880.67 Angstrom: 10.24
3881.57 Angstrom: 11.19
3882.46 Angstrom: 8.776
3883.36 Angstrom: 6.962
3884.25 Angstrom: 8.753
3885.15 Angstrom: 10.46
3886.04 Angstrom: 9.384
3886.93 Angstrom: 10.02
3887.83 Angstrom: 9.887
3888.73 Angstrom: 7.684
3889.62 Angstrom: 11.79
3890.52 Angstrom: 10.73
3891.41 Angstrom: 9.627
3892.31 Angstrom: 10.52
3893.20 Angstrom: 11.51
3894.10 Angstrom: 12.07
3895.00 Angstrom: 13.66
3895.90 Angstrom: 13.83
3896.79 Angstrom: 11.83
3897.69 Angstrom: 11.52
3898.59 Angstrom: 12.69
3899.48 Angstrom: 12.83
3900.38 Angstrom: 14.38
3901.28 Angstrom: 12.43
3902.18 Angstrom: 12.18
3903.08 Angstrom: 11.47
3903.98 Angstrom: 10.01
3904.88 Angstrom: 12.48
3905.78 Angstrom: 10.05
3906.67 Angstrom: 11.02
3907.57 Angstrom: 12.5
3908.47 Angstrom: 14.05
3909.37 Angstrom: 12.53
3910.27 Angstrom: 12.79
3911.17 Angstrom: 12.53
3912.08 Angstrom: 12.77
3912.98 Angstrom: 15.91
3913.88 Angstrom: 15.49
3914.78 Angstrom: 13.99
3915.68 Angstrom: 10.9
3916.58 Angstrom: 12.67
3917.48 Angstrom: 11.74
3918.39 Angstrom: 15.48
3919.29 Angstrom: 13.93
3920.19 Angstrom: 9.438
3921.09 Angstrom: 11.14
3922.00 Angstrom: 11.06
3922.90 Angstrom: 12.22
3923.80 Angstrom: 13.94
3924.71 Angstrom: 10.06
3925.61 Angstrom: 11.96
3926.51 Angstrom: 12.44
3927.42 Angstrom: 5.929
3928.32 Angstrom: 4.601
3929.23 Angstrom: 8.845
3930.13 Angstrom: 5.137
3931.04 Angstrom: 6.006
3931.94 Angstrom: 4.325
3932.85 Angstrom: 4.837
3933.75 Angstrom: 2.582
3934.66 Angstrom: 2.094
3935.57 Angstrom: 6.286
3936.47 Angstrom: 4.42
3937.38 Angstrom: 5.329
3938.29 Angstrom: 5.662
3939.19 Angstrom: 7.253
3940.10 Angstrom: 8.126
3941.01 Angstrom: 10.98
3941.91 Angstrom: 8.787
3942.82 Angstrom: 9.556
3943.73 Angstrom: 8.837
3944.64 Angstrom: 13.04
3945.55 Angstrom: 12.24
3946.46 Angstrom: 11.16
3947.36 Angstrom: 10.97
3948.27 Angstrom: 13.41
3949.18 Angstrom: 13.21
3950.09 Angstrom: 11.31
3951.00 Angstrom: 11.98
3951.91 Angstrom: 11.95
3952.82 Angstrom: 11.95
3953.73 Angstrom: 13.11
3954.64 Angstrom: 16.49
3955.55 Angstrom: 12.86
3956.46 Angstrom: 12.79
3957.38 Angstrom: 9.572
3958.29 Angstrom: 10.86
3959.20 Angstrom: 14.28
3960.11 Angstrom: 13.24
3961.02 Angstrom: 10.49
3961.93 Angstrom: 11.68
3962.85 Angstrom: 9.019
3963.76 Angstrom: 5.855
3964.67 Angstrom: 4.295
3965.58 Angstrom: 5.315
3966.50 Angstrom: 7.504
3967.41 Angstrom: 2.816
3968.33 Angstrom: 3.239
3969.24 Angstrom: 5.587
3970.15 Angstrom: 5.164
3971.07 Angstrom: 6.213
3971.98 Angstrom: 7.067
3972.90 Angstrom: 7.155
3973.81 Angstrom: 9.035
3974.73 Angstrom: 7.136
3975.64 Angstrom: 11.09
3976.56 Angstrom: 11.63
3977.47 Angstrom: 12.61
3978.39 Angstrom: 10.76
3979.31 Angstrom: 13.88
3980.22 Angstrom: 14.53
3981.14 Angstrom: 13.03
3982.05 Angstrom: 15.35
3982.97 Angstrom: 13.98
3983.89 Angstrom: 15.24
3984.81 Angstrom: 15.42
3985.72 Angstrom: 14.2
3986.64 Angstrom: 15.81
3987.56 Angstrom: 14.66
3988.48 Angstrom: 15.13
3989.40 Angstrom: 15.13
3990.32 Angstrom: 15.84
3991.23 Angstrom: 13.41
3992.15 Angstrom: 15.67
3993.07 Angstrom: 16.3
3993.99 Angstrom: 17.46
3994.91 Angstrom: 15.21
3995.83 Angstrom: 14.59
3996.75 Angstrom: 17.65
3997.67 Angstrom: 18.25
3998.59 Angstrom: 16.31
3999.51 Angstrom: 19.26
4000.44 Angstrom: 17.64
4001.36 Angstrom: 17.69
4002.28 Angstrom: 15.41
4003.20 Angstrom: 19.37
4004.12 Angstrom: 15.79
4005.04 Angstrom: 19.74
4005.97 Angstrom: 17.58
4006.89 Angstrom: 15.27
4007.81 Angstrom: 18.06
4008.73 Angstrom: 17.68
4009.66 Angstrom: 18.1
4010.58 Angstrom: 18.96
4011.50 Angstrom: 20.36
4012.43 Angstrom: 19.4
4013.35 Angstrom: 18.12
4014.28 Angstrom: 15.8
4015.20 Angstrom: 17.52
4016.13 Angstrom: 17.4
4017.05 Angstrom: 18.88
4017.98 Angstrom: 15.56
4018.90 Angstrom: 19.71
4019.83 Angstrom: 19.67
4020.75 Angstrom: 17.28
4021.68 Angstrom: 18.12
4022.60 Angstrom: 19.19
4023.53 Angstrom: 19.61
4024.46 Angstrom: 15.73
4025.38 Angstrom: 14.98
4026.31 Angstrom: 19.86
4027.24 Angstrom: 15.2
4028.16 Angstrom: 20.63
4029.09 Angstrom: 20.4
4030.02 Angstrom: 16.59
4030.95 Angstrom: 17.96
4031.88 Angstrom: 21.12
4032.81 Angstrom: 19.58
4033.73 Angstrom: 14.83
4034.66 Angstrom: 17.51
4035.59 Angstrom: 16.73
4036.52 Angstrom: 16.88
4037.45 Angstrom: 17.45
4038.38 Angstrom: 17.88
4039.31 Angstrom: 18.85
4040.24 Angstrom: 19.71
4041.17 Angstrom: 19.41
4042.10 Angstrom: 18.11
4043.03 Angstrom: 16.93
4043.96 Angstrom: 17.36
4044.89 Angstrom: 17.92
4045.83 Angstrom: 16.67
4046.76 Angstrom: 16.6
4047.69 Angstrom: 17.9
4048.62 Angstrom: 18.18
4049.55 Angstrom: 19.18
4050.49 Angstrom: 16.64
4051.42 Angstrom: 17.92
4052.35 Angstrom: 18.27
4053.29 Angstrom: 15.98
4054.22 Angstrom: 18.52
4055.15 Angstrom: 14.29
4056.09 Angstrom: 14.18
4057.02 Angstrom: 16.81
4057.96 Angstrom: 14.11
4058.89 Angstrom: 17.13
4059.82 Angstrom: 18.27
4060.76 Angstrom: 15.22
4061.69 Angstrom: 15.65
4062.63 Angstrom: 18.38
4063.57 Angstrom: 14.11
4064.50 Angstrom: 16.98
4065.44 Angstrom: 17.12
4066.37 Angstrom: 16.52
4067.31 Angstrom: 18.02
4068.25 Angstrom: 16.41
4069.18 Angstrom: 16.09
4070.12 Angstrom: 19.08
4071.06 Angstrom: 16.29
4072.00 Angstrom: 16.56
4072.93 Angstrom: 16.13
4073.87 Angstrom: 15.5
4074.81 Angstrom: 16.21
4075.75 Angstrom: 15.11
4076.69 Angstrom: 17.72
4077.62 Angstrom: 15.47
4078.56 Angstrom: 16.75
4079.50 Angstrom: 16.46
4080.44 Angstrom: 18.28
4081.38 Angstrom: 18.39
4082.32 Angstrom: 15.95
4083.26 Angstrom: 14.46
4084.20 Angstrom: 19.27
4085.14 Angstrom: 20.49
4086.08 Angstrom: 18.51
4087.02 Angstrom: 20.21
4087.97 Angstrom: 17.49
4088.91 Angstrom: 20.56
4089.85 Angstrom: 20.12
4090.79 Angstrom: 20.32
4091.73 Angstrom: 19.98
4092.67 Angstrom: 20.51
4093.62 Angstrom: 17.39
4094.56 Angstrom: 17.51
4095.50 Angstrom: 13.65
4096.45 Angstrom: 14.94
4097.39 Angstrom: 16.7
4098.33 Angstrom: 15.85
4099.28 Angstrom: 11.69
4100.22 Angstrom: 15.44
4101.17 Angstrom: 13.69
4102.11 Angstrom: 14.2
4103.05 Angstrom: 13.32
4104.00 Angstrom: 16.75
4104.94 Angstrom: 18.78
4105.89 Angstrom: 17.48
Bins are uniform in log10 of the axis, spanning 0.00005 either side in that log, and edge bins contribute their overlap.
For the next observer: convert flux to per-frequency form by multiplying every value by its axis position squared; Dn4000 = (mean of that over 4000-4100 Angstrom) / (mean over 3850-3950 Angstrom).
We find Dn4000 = 1.9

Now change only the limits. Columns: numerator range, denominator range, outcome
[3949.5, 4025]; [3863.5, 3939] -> 1.44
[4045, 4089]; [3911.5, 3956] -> 1.79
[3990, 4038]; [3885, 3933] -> 1.65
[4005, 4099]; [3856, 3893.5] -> 2.05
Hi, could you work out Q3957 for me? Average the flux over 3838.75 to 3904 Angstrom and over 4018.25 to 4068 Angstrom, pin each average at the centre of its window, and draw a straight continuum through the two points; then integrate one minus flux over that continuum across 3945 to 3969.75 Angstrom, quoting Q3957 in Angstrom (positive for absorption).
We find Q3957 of 6.0 Angstrom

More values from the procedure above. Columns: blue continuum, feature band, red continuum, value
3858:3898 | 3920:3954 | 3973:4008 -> 9.4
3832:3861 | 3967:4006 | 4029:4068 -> 3.1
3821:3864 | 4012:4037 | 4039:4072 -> -3.4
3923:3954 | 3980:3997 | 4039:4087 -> -4.1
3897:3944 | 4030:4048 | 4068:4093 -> -2.4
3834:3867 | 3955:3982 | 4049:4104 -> 7.2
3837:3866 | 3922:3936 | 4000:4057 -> 5.5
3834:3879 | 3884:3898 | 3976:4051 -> -0.4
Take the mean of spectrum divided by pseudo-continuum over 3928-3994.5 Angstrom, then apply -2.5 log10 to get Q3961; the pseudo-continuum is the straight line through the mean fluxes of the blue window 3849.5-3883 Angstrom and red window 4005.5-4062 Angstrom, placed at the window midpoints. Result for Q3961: 0.34 mag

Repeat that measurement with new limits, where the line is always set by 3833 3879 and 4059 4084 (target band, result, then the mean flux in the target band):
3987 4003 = -0.18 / 16.3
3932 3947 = 0.49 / 7.51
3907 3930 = -0.09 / 11.9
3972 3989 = 0.05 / 12.7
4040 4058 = -0.10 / 17.3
